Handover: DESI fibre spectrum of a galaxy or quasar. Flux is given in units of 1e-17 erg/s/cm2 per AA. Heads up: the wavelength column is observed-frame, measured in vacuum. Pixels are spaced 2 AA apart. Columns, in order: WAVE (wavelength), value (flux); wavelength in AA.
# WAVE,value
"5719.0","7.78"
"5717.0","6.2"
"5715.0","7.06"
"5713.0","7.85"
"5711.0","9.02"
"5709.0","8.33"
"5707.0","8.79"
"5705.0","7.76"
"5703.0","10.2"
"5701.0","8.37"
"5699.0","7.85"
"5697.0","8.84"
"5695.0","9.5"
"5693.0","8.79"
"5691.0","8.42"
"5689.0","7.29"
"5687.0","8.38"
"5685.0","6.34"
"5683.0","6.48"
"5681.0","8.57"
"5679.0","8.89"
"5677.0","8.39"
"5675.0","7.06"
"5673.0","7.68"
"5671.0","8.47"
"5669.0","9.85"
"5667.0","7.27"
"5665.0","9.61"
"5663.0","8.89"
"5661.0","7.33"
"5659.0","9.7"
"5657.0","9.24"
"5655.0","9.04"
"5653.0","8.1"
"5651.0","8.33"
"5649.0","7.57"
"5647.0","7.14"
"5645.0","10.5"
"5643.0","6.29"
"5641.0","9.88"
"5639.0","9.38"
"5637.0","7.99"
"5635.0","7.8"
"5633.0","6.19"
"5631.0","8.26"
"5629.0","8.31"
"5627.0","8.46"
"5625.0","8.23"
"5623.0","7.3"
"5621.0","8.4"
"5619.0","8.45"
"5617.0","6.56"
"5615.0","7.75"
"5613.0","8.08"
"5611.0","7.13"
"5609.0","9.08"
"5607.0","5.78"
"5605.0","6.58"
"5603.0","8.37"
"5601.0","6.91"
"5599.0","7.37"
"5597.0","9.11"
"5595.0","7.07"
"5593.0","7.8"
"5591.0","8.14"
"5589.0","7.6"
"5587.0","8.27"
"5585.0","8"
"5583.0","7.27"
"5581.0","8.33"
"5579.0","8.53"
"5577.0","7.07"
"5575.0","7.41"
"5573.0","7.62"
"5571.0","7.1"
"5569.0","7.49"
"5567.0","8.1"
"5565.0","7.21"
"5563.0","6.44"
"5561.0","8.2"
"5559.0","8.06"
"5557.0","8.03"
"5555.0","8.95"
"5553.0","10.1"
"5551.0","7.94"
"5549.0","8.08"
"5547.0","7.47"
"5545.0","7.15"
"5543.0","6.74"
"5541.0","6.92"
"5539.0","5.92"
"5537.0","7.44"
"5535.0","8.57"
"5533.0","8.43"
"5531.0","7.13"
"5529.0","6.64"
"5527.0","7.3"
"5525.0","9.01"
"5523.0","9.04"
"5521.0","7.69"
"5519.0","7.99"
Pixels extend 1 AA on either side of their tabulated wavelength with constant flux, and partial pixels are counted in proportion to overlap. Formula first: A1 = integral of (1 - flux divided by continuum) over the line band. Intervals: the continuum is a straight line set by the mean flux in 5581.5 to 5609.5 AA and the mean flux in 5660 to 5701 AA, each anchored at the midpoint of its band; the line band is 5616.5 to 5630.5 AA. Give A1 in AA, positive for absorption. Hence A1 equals -0.3 AA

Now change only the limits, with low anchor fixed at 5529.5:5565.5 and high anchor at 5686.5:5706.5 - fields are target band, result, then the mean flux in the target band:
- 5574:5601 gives 0.41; 7.81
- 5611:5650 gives 0.81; 8.01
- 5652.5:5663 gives -0.50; 8.73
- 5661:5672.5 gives -0.35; 8.64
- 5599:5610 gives 0.93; 7.35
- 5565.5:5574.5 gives 0.32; 7.55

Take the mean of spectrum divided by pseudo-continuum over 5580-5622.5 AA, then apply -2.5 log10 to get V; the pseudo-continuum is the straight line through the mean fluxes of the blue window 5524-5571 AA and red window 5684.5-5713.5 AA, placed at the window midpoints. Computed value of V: 0.034 mag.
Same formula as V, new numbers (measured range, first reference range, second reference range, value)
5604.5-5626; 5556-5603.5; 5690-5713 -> 0.056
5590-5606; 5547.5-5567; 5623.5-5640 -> 0.056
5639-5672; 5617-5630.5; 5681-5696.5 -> -0.076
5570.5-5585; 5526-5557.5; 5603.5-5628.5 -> 0.002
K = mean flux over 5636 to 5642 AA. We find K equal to 9.08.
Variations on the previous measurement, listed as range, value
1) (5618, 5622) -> 8.43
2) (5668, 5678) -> 8.29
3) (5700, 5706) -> 8.78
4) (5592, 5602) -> 7.65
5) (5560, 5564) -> 7.32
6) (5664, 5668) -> 8.44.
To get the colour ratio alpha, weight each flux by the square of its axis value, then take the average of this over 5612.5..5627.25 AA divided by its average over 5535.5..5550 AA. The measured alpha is 1.13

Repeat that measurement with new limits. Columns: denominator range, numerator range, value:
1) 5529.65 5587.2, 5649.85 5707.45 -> 1.14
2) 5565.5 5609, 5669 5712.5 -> 1.13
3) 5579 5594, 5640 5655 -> 1.07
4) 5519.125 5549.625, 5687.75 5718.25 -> 1.16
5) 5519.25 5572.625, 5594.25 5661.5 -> 1.06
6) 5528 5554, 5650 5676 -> 1.17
